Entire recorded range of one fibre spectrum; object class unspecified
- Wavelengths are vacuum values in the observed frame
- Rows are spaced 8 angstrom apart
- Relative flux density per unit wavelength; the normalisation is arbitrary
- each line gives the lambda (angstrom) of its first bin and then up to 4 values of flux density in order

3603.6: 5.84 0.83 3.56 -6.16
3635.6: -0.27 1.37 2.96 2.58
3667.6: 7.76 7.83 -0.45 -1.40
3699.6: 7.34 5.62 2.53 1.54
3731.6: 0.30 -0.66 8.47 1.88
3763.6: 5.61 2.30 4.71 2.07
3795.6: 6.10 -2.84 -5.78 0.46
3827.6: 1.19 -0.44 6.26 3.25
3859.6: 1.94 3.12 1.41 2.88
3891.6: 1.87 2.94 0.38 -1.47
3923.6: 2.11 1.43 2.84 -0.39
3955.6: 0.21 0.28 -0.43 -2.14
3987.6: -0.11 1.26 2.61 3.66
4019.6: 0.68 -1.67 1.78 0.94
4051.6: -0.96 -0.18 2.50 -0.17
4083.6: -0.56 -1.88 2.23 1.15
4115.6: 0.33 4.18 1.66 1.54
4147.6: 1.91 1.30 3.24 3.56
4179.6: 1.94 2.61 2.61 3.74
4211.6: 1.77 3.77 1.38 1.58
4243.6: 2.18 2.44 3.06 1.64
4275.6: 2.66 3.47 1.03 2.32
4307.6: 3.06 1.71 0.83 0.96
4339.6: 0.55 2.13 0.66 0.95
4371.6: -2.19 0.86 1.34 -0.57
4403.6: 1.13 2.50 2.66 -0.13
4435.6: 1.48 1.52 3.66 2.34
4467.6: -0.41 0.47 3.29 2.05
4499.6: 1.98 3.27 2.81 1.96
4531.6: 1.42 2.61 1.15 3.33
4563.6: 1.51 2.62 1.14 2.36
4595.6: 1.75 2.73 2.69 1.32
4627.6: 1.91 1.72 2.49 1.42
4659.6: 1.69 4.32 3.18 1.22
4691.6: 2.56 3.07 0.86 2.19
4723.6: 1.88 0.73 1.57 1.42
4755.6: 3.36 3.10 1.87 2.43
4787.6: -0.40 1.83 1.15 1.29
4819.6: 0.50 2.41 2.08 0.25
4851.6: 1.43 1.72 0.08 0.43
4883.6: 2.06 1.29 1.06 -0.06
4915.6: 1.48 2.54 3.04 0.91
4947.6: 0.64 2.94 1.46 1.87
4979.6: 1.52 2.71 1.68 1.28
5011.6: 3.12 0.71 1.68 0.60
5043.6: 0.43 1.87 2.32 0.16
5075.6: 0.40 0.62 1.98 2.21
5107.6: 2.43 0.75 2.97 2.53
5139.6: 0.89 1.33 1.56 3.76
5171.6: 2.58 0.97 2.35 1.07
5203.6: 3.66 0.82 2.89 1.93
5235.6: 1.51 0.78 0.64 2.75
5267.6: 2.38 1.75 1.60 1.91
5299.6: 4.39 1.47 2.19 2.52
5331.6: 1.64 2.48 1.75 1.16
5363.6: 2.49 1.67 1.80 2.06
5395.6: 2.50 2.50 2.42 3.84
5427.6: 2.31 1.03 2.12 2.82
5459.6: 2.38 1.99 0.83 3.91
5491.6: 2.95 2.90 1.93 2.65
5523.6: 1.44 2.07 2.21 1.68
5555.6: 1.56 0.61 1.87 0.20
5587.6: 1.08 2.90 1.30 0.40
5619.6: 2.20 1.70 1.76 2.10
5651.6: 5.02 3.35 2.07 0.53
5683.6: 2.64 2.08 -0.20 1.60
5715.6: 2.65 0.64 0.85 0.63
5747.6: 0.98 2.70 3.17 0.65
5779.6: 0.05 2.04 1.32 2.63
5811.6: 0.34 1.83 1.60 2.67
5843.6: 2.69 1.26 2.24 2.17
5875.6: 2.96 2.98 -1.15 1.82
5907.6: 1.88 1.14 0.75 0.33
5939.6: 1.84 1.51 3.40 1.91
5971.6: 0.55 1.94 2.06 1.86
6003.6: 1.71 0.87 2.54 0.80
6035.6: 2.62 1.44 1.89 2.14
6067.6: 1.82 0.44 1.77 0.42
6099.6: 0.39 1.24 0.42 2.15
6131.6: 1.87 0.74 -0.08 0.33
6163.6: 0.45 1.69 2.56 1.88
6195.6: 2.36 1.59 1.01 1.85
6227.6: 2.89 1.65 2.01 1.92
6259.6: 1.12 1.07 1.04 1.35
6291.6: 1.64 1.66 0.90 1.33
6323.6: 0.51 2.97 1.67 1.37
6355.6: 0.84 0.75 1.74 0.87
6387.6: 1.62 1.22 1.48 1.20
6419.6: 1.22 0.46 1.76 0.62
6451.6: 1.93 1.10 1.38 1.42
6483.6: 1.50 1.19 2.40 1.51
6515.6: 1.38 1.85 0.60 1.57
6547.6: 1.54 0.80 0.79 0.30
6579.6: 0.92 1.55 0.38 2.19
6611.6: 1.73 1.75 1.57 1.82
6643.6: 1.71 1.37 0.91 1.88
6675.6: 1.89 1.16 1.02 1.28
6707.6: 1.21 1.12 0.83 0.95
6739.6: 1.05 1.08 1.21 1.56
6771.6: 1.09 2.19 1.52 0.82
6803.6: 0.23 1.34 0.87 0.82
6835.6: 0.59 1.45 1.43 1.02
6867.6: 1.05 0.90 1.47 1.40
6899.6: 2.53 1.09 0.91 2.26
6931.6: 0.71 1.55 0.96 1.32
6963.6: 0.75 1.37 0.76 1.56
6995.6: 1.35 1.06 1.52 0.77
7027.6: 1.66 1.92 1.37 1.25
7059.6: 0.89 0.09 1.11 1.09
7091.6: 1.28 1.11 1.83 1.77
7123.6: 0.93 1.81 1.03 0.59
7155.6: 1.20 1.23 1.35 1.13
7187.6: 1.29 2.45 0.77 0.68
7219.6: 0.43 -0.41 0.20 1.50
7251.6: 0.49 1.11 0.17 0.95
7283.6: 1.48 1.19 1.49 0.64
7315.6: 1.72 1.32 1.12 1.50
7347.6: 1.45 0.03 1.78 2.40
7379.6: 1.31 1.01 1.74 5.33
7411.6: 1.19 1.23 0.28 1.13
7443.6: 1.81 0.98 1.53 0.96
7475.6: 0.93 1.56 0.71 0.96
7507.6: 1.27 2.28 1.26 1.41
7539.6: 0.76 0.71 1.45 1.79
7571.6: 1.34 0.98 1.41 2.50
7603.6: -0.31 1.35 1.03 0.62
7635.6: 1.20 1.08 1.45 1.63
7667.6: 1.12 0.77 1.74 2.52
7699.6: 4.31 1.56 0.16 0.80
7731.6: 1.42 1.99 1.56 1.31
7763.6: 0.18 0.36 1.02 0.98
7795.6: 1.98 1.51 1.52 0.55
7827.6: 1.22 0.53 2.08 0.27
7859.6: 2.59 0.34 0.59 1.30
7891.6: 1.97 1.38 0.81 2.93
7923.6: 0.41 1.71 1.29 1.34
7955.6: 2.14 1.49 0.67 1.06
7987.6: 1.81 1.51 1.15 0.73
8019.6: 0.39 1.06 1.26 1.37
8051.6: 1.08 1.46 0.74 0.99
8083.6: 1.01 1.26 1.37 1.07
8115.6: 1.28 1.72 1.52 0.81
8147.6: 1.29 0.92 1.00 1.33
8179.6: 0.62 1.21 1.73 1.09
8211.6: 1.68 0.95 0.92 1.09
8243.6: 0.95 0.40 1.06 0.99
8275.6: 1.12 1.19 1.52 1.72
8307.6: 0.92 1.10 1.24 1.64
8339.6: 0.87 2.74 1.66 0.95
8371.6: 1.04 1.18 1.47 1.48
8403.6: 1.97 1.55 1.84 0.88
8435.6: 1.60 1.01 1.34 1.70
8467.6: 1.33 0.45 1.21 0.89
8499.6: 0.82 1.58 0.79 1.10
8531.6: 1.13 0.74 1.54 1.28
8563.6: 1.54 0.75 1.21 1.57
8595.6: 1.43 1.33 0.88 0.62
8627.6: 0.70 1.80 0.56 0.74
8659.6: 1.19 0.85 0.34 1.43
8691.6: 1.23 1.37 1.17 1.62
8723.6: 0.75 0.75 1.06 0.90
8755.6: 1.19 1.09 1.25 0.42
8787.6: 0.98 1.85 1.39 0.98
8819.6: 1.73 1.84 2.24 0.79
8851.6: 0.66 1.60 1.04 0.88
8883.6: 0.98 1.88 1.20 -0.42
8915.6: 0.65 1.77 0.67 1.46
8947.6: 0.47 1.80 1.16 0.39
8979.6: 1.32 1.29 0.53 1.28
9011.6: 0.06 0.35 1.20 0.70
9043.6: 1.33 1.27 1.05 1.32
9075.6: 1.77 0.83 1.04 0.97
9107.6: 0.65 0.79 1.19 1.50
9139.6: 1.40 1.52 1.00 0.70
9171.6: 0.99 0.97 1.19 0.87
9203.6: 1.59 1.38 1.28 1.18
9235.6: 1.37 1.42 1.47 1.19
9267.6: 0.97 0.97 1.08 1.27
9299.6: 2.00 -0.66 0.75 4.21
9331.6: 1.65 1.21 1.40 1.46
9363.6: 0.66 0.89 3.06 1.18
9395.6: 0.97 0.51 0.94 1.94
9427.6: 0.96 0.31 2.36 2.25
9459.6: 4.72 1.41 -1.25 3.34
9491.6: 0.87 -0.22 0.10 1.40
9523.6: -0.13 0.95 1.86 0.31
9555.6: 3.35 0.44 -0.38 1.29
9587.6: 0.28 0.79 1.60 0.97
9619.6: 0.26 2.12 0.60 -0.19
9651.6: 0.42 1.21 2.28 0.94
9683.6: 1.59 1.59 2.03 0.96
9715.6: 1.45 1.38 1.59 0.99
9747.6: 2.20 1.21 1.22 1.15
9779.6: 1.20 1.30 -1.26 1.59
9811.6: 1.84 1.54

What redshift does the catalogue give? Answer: 0.128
